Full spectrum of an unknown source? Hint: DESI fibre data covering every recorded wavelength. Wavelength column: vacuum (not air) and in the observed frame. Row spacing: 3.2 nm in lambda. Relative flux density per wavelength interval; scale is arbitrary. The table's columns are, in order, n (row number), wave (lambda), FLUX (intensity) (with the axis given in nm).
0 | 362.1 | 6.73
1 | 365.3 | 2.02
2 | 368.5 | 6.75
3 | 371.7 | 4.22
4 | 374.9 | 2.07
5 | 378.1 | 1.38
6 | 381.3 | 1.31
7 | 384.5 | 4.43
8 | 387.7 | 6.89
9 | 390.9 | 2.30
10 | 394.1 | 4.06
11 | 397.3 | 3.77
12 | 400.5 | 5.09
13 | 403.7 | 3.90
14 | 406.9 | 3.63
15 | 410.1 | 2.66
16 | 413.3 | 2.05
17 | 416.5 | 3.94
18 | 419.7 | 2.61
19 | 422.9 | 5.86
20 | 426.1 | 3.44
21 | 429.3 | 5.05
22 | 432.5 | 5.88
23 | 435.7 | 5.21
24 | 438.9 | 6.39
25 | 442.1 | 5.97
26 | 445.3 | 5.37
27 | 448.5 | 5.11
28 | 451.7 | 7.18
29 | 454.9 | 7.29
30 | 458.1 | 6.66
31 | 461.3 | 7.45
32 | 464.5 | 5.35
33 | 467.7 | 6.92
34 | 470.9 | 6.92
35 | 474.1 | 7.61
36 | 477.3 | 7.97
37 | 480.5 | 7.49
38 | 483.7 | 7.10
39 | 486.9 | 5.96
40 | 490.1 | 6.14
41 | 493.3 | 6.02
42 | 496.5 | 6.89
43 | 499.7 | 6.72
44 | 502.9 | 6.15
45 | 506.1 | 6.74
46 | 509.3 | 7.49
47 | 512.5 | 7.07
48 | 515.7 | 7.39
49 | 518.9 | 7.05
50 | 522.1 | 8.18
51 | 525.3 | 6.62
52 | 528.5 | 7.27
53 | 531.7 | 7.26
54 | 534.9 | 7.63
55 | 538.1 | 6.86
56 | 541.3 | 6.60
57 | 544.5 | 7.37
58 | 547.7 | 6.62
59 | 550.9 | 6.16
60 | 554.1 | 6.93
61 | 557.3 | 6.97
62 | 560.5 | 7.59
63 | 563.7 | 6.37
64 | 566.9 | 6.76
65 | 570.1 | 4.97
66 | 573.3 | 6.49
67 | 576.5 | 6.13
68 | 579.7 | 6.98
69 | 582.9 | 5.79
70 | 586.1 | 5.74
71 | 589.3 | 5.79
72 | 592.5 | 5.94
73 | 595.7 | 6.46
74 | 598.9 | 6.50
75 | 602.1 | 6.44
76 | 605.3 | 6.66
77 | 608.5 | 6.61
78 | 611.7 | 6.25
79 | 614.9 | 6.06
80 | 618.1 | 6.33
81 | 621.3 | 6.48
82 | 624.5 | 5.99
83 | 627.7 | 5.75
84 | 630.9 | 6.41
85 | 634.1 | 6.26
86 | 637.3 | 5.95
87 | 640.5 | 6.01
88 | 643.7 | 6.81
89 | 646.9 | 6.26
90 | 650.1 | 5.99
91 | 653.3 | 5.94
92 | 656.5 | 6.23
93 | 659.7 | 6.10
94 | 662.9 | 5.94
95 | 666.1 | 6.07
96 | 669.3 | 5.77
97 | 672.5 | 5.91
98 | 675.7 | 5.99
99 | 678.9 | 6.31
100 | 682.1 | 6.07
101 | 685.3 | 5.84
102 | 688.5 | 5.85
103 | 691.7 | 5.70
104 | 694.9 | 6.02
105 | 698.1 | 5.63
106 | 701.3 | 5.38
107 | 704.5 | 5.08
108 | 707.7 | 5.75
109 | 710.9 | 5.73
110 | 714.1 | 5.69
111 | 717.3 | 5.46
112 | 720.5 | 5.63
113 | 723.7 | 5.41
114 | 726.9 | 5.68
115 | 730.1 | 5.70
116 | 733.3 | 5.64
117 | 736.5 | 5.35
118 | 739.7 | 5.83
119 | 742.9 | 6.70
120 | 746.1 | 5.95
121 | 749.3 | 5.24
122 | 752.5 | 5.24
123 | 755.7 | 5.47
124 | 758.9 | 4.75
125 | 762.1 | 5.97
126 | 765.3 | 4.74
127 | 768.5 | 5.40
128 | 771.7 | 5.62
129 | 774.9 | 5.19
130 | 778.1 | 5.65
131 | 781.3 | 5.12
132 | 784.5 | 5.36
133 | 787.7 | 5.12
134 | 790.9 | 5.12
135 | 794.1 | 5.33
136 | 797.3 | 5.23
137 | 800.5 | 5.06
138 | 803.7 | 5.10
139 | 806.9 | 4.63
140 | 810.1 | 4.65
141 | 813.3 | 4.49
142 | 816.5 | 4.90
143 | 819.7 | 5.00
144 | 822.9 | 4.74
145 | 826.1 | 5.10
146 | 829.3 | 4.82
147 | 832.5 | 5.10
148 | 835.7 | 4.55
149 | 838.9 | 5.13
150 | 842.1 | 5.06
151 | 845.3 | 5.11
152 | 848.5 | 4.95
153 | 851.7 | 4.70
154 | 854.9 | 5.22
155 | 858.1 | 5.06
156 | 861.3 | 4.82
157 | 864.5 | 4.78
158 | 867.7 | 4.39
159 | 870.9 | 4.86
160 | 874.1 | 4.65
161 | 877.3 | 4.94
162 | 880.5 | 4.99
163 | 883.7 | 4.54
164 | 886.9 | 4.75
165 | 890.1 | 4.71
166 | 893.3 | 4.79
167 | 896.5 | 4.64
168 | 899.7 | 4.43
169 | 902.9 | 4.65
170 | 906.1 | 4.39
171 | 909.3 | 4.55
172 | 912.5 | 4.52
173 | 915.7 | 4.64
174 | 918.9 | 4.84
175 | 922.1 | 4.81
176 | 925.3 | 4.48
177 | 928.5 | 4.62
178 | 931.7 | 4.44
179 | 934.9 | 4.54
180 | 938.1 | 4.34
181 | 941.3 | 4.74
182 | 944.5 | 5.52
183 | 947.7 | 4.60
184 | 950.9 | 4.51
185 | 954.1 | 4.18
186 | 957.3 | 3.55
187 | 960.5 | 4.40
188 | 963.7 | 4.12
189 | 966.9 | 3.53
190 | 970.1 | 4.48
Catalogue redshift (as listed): 0.13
